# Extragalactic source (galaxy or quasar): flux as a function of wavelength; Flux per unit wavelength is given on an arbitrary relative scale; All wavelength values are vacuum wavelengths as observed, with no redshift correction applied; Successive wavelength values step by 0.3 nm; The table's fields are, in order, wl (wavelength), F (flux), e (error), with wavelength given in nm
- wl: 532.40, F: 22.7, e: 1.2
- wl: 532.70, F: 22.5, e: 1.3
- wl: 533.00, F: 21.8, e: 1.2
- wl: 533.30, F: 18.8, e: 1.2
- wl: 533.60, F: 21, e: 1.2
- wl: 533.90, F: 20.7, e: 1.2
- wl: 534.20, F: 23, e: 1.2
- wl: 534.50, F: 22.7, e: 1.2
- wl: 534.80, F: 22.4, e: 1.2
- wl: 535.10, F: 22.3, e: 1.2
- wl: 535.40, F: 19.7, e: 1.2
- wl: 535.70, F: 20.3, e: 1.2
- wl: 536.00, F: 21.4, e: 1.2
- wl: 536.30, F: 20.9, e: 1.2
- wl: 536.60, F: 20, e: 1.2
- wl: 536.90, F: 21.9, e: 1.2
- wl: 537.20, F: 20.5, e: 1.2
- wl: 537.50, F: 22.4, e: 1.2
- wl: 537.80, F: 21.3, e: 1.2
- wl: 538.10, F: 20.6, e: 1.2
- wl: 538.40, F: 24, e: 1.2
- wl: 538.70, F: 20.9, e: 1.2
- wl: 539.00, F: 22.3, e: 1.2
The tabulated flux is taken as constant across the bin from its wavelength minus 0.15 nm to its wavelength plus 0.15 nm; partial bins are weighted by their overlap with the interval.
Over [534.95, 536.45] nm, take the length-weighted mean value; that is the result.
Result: 20.9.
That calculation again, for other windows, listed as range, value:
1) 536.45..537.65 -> 21.2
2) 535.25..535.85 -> 20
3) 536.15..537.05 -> 20.9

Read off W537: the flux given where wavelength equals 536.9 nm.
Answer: 21.9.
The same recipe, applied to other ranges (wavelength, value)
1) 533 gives 21.8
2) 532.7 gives 22.5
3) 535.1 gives 22.3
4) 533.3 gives 18.8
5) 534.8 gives 22.4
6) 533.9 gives 20.7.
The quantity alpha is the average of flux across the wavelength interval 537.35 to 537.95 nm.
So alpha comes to 21.8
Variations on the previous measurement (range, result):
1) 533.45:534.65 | 21.9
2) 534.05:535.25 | 22.6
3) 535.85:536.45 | 21.1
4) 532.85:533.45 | 20.3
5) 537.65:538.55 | 22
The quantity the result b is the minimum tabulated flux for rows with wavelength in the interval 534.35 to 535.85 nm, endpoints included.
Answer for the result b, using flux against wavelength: 19.7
